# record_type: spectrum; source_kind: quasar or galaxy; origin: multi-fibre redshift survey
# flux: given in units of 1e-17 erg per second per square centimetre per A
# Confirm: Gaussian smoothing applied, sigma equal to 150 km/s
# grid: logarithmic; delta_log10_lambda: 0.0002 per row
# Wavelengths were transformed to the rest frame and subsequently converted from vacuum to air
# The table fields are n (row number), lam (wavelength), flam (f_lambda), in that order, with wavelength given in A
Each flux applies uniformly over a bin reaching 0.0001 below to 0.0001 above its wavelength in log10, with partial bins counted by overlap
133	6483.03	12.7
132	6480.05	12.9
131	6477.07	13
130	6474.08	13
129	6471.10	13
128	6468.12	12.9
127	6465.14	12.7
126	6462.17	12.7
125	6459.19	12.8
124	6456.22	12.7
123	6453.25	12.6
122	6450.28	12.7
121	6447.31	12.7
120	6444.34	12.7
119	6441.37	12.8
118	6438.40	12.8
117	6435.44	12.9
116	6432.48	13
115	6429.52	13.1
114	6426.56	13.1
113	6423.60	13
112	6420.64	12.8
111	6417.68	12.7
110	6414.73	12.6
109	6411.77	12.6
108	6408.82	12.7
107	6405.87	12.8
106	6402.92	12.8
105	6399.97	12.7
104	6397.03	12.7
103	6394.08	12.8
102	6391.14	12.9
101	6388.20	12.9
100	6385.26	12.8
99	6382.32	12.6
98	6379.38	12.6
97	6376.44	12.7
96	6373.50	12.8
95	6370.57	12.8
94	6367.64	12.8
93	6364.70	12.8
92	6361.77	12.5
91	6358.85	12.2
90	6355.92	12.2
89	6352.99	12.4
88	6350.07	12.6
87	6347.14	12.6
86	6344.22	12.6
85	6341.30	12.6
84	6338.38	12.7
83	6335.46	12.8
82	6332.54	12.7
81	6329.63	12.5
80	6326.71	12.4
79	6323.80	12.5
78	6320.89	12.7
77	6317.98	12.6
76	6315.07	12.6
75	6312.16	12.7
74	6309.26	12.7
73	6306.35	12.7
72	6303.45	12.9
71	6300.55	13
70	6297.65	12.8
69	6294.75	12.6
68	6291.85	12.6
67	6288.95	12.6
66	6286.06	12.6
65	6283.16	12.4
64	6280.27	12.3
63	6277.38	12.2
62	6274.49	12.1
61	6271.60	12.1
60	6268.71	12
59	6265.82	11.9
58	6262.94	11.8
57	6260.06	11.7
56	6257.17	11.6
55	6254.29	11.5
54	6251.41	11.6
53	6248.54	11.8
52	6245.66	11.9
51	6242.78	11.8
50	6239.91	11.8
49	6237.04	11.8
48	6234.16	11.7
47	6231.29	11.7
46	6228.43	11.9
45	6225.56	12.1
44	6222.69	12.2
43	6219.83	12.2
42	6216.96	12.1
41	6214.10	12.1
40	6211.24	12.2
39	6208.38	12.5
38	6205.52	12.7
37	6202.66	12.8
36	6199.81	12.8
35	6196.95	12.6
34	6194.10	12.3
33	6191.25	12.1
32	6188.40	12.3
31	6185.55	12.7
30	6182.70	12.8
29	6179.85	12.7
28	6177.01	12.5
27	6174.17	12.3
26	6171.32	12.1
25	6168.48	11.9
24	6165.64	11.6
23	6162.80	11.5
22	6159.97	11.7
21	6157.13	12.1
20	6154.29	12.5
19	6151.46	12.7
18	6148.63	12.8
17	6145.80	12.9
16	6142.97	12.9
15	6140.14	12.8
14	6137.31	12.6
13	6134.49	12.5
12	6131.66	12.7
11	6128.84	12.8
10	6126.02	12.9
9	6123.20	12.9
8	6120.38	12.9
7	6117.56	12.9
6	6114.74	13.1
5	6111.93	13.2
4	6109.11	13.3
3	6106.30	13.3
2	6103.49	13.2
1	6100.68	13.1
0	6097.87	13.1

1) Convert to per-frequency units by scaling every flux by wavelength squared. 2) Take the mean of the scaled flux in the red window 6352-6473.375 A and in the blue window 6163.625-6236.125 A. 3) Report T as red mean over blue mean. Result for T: 1.11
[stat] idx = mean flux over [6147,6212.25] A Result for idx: 12.4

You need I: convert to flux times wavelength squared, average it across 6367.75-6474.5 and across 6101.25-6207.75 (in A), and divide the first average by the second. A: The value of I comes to 1.1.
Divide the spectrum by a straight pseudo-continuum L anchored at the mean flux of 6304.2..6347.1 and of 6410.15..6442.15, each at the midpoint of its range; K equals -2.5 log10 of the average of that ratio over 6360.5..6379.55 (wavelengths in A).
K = 0.00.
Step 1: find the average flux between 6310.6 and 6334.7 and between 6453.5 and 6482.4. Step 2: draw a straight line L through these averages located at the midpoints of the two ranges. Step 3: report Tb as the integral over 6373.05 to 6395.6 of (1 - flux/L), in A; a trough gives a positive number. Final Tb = -0.11 A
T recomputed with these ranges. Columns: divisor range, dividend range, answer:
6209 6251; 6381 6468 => 1.14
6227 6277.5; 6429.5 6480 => 1.16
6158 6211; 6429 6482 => 1.13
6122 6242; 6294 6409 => 1.08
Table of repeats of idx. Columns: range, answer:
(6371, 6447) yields 12.8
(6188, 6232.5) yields 12.3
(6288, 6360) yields 12.6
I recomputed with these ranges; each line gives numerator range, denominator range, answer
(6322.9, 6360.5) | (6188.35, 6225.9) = 1.06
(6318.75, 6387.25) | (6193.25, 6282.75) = 1.08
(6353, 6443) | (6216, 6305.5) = 1.10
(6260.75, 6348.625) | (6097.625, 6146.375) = 1.02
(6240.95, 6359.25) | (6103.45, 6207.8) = 1.03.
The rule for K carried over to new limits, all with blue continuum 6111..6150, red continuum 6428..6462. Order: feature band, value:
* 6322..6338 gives 0.02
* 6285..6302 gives 0.01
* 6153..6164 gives 0.08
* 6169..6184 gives 0.03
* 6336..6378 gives 0.02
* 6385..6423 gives 0.00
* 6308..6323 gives 0.01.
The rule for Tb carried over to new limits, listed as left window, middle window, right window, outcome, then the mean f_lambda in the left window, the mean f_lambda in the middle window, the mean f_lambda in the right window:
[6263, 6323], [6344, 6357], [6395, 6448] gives 0.2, 12.5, 12.5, 12.8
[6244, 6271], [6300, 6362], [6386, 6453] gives -1.8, 11.8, 12.6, 12.8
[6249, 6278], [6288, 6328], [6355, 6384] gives -1.7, 11.8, 12.7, 12.6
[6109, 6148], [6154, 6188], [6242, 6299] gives 1.2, 12.9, 12.2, 12.1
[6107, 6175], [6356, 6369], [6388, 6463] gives 0.2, 12.6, 12.5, 12.8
